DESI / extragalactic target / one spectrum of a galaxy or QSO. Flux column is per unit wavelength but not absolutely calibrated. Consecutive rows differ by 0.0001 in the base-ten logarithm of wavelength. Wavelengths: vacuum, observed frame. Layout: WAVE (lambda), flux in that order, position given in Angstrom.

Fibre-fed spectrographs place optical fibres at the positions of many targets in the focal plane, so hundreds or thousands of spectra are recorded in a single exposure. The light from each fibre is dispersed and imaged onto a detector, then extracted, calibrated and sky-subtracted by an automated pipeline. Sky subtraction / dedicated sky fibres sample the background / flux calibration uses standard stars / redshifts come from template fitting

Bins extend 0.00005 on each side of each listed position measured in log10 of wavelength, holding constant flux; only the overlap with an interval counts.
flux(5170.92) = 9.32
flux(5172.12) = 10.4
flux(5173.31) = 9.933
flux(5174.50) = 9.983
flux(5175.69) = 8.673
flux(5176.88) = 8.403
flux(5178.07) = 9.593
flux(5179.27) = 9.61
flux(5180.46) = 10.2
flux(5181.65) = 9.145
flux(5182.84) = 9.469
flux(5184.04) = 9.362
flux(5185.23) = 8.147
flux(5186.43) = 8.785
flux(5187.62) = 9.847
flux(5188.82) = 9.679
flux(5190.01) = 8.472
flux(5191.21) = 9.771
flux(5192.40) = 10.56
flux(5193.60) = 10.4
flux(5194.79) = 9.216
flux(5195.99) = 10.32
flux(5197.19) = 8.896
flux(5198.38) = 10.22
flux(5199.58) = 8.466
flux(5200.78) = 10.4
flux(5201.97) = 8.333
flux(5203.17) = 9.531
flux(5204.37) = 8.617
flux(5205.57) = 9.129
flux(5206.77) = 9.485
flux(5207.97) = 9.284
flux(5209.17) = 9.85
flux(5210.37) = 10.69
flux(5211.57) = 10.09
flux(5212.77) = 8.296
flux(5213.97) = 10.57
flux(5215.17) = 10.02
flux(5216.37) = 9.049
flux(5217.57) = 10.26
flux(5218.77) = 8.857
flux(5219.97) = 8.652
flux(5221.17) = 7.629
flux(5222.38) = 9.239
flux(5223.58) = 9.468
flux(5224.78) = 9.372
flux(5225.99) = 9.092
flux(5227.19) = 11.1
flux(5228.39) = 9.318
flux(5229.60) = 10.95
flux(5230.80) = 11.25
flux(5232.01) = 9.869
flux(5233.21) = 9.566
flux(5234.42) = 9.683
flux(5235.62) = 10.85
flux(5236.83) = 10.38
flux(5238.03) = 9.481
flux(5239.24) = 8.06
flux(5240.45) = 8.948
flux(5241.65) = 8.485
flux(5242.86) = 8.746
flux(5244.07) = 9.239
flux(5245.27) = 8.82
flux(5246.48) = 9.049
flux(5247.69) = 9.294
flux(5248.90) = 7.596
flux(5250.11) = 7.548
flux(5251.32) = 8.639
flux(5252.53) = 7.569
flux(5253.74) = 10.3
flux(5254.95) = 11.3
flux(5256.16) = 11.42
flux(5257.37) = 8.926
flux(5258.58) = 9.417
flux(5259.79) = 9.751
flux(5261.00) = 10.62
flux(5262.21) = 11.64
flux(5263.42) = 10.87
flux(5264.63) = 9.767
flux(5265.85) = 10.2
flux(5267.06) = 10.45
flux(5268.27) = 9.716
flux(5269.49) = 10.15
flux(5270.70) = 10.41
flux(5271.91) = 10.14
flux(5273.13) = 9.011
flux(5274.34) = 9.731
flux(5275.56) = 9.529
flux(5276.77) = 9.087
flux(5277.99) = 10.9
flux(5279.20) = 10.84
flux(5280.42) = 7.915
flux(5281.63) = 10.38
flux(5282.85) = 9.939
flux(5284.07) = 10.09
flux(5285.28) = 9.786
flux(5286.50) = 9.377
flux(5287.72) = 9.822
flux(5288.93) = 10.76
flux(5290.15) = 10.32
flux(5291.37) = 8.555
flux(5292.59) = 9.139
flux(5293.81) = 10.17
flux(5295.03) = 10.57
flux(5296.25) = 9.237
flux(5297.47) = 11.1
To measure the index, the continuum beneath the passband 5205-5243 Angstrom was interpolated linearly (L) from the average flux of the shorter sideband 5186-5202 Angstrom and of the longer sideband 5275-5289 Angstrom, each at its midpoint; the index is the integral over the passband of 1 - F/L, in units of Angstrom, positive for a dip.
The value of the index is 0.4 Angstrom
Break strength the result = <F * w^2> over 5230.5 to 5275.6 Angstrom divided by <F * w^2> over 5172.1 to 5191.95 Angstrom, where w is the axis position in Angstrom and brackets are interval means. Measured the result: 1.06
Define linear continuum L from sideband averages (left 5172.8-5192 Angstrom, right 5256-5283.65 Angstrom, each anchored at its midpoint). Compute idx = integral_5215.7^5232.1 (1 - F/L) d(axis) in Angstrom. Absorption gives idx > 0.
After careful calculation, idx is 0.1 Angstrom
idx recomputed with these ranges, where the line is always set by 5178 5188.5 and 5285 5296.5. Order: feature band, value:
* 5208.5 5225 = 0.1 Angstrom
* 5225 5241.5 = -0.5 Angstrom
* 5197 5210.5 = 0.1 Angstrom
